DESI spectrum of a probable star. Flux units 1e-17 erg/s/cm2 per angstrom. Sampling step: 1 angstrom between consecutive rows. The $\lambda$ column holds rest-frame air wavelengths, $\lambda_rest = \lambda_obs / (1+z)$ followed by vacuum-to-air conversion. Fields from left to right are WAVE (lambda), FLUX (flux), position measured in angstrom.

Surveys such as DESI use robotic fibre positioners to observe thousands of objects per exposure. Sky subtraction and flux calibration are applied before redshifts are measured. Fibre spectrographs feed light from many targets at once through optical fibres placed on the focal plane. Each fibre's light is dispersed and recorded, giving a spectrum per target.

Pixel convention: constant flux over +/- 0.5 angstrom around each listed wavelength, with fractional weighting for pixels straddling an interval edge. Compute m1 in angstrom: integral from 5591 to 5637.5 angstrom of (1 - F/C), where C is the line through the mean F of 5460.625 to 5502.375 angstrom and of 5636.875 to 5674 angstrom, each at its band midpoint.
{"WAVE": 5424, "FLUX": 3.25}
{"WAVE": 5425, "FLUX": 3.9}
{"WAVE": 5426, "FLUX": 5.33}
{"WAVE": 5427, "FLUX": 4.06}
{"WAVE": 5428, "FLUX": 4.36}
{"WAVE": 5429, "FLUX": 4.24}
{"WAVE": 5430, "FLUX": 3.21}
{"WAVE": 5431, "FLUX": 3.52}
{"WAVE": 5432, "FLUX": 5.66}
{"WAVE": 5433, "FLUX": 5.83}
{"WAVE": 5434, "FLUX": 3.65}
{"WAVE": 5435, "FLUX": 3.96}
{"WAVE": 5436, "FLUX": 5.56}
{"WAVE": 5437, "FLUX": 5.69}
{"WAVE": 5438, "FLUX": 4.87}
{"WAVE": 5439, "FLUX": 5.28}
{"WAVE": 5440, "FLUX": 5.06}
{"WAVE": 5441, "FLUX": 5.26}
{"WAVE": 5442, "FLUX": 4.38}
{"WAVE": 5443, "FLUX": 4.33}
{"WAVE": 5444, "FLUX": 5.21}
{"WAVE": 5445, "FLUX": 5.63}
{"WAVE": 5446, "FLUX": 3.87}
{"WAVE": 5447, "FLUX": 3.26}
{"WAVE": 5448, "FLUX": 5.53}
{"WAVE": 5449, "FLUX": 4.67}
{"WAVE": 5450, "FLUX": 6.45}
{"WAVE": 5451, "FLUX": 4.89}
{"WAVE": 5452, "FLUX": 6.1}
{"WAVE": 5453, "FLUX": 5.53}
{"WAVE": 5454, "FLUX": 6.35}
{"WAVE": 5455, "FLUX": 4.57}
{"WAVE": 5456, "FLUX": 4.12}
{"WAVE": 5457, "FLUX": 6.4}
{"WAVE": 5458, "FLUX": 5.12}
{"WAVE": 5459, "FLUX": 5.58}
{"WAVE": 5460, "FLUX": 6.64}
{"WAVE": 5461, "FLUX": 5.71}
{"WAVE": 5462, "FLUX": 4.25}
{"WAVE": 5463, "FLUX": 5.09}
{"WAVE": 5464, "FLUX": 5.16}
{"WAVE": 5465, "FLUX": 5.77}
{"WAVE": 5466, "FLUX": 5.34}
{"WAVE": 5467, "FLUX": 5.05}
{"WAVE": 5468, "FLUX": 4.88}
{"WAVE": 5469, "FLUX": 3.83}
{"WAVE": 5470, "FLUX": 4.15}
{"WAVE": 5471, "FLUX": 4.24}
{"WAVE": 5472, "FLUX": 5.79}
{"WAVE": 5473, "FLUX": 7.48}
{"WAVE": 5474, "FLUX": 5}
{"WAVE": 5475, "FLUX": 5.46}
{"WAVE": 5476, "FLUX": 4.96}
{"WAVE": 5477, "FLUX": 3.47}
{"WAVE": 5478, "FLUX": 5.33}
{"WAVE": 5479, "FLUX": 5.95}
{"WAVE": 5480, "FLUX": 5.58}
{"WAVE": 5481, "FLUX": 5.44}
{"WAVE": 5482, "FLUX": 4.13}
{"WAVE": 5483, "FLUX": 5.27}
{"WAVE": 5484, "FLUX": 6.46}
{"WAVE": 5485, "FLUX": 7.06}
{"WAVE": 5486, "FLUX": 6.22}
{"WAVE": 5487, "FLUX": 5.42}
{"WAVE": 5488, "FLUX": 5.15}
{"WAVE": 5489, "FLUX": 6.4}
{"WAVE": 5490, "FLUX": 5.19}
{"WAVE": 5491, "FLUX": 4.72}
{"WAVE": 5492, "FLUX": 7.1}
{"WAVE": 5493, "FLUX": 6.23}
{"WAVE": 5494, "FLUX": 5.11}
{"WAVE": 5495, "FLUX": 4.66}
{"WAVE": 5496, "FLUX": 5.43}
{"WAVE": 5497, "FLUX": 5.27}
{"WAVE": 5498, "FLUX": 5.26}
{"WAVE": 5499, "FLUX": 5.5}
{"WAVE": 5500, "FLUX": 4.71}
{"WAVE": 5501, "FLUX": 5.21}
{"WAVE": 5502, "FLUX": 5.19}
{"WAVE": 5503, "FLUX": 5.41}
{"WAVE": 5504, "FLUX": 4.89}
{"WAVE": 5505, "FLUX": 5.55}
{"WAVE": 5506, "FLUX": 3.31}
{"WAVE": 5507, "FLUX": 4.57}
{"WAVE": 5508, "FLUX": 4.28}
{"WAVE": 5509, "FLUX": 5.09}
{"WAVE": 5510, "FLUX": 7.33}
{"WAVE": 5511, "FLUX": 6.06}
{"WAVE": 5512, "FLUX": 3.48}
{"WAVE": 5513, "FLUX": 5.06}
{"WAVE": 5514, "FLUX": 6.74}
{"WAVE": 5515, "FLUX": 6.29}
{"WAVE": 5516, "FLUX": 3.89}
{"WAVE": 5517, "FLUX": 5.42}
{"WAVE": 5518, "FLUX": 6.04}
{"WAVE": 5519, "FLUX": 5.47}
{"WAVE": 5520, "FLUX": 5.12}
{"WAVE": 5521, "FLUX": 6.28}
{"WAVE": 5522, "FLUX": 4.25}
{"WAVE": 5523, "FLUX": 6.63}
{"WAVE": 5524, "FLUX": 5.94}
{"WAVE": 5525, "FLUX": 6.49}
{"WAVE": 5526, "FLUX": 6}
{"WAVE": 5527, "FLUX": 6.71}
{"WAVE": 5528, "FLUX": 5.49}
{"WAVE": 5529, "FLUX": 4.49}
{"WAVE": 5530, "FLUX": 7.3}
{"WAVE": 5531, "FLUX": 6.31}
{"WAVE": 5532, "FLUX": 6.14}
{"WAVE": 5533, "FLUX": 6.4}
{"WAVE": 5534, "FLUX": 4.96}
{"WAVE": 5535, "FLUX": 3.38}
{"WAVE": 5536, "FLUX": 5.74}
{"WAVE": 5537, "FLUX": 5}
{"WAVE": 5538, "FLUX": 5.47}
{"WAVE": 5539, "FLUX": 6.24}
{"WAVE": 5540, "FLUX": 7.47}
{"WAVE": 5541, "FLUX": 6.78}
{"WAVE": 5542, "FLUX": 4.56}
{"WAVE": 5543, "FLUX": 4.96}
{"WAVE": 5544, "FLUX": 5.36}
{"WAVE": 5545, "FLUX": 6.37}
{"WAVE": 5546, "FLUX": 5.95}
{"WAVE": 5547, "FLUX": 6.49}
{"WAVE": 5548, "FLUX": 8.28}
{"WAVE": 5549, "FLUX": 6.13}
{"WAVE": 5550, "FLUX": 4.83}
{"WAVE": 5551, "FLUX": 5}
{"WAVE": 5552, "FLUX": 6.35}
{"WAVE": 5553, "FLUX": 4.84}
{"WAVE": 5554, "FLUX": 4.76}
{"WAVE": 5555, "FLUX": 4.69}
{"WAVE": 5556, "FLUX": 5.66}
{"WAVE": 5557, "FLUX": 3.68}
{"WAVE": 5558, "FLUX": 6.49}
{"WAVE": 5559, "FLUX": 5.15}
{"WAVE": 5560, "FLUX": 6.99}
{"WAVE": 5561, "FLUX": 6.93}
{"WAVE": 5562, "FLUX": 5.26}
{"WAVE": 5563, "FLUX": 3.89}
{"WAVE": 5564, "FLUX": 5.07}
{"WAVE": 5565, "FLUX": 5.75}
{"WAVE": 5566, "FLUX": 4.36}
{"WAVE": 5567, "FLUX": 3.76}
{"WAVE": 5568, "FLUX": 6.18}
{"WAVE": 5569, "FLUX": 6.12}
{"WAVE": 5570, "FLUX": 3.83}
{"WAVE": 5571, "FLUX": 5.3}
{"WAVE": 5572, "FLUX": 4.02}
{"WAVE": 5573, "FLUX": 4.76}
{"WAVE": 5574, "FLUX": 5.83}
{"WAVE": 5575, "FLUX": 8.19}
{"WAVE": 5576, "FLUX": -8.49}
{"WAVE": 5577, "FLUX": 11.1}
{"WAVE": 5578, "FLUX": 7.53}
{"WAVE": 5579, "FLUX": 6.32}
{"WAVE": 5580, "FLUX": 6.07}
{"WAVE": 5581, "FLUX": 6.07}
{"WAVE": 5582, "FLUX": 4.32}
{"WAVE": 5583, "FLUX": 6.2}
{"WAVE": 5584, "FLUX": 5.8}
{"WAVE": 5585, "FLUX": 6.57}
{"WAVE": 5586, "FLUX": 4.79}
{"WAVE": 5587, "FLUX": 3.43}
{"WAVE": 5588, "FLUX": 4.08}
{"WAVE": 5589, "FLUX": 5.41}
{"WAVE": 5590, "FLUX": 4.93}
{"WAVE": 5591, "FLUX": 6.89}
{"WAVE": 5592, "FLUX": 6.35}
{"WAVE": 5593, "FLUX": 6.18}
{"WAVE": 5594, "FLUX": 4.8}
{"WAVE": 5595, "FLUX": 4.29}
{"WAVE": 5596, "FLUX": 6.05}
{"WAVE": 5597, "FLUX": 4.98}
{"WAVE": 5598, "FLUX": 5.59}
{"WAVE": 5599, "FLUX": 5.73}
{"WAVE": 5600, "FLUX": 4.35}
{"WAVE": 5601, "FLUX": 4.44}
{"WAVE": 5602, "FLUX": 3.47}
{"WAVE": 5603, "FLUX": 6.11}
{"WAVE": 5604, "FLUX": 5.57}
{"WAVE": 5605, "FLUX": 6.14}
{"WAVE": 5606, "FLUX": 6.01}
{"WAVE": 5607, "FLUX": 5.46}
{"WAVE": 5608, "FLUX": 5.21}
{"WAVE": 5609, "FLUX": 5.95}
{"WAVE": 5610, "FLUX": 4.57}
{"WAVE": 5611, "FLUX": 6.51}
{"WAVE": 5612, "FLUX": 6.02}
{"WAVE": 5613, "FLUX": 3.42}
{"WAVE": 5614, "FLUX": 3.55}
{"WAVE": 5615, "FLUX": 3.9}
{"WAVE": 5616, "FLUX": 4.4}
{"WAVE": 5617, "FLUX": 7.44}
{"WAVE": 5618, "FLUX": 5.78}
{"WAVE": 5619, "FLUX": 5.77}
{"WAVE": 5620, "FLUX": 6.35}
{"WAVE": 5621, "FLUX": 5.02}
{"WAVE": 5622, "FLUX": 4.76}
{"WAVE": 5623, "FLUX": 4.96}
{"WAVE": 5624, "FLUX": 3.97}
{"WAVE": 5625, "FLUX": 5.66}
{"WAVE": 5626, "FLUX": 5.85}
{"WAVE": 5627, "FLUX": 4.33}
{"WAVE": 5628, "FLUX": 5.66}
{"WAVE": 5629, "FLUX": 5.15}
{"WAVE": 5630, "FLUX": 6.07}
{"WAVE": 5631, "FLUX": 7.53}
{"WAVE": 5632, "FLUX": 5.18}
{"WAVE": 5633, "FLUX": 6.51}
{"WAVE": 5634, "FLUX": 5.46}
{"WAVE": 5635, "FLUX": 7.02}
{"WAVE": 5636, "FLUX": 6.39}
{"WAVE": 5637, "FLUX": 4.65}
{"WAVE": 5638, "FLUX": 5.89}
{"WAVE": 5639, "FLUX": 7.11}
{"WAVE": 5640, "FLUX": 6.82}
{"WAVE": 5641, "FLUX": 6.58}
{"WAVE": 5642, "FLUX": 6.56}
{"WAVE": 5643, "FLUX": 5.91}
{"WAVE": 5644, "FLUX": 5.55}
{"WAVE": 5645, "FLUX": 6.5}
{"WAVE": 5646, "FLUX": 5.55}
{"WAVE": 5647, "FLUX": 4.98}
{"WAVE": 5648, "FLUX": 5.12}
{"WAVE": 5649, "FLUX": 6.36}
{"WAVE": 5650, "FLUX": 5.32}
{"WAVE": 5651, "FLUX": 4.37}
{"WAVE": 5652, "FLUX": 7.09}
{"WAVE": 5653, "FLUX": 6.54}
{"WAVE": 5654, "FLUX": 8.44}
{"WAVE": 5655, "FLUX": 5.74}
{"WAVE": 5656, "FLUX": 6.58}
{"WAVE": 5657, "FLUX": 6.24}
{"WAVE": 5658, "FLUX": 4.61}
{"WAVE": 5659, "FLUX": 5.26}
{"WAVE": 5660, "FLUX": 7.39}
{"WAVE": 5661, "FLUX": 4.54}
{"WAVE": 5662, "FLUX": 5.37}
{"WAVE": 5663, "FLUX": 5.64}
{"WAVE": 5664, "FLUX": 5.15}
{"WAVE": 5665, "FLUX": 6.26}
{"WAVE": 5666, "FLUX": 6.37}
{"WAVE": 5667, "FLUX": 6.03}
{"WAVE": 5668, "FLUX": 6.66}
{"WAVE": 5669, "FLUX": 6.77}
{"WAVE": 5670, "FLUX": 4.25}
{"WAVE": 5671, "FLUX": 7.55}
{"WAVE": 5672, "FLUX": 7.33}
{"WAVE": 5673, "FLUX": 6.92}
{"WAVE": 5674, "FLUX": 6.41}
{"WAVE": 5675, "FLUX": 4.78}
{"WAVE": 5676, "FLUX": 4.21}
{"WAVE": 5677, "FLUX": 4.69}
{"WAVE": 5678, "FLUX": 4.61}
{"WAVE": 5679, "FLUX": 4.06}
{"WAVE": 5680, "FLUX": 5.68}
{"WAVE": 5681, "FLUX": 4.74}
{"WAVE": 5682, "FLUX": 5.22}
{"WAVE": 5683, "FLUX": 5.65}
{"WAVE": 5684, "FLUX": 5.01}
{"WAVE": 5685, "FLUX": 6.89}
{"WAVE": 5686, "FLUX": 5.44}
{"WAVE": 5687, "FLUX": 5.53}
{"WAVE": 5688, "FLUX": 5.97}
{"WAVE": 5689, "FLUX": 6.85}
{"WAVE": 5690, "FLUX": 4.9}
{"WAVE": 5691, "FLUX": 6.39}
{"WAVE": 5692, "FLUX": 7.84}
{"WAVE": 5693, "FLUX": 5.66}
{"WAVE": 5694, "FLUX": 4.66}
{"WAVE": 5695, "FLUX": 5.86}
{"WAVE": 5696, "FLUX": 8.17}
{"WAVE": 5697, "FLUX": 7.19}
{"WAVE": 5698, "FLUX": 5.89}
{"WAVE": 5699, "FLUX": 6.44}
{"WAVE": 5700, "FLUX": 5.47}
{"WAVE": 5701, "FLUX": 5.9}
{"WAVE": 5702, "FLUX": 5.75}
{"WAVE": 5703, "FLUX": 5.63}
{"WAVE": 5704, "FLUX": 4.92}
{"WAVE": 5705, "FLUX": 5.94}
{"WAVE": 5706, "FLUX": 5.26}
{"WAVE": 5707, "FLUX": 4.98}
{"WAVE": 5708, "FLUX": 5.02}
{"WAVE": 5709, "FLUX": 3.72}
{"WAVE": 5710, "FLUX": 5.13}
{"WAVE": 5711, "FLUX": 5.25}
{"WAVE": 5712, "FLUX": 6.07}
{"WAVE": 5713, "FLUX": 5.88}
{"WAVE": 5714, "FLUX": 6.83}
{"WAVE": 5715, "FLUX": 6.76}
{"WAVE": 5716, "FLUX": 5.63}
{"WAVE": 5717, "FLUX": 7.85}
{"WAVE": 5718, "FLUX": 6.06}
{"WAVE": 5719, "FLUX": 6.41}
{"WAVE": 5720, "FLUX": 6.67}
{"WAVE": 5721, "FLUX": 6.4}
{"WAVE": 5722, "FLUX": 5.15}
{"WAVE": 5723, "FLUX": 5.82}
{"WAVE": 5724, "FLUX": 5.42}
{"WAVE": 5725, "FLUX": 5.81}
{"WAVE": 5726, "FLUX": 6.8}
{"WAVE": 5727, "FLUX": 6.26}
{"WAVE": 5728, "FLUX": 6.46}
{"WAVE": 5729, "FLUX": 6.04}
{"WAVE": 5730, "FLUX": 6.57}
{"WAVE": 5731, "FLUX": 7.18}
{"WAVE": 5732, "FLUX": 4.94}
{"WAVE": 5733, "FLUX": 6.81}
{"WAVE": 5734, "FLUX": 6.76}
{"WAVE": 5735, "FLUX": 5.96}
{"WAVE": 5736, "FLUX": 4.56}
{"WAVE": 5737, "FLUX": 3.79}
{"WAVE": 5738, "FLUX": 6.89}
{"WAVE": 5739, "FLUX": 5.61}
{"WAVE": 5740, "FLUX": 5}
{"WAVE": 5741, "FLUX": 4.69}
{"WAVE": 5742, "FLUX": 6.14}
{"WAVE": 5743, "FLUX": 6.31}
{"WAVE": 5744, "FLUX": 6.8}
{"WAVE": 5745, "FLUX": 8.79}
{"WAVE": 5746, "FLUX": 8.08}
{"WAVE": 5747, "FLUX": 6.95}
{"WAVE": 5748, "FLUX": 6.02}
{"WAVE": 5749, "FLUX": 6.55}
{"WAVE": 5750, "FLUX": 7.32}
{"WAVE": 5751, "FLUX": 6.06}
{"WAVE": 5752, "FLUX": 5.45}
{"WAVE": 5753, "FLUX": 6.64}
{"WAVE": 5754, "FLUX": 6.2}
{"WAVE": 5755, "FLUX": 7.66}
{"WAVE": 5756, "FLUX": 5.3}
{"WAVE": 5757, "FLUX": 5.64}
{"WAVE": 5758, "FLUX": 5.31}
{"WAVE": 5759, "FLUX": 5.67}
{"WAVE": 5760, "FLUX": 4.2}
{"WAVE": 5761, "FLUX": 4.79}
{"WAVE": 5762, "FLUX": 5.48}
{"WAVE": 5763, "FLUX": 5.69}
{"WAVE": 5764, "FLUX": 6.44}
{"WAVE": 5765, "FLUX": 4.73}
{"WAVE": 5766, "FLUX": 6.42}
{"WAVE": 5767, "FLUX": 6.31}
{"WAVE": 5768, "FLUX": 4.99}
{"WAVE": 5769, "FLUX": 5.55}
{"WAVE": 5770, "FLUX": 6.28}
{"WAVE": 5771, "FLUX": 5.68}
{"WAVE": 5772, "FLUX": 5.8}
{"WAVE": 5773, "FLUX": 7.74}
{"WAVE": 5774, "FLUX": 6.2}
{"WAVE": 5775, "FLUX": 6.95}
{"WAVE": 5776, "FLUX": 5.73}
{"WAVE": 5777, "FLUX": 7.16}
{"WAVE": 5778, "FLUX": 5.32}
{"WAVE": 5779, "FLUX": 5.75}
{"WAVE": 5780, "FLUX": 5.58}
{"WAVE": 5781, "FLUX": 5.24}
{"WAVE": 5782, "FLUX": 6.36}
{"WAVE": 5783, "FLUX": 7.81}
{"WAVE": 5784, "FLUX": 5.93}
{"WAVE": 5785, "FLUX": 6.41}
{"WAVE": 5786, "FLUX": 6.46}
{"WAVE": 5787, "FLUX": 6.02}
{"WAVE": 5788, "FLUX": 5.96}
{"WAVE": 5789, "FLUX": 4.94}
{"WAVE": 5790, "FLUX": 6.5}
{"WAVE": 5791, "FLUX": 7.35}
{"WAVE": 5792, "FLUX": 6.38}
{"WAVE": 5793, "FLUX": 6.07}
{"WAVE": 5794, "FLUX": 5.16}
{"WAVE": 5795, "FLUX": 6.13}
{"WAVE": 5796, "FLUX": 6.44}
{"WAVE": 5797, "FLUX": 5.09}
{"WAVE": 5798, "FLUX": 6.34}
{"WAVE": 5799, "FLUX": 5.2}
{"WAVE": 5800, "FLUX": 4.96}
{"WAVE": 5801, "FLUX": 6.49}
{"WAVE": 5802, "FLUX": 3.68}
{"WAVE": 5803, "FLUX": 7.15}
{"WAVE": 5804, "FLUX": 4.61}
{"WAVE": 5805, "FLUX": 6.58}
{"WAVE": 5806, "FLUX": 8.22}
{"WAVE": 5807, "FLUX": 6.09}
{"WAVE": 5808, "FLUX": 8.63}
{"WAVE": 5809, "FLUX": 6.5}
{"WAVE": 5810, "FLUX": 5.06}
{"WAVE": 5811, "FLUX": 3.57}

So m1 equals 3.8 angstrom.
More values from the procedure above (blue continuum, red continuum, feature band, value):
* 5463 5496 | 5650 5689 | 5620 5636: 0.3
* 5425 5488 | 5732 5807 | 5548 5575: 0.4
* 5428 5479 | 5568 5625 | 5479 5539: -4.6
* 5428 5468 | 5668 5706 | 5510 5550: -3.6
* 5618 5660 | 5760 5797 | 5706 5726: 0.3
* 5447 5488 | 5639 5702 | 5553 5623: 5.4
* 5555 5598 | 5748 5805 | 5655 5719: -1.9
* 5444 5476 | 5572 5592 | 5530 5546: -1.5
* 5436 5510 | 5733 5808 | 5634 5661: -1.6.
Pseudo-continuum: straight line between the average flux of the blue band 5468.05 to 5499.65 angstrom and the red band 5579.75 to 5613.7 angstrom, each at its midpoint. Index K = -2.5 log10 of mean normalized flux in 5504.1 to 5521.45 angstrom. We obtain 0.02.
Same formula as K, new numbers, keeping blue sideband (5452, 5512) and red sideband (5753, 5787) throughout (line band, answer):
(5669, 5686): 0.04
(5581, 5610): 0.05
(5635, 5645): -0.10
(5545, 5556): -0.05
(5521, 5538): -0.06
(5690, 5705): -0.05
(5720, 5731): -0.05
